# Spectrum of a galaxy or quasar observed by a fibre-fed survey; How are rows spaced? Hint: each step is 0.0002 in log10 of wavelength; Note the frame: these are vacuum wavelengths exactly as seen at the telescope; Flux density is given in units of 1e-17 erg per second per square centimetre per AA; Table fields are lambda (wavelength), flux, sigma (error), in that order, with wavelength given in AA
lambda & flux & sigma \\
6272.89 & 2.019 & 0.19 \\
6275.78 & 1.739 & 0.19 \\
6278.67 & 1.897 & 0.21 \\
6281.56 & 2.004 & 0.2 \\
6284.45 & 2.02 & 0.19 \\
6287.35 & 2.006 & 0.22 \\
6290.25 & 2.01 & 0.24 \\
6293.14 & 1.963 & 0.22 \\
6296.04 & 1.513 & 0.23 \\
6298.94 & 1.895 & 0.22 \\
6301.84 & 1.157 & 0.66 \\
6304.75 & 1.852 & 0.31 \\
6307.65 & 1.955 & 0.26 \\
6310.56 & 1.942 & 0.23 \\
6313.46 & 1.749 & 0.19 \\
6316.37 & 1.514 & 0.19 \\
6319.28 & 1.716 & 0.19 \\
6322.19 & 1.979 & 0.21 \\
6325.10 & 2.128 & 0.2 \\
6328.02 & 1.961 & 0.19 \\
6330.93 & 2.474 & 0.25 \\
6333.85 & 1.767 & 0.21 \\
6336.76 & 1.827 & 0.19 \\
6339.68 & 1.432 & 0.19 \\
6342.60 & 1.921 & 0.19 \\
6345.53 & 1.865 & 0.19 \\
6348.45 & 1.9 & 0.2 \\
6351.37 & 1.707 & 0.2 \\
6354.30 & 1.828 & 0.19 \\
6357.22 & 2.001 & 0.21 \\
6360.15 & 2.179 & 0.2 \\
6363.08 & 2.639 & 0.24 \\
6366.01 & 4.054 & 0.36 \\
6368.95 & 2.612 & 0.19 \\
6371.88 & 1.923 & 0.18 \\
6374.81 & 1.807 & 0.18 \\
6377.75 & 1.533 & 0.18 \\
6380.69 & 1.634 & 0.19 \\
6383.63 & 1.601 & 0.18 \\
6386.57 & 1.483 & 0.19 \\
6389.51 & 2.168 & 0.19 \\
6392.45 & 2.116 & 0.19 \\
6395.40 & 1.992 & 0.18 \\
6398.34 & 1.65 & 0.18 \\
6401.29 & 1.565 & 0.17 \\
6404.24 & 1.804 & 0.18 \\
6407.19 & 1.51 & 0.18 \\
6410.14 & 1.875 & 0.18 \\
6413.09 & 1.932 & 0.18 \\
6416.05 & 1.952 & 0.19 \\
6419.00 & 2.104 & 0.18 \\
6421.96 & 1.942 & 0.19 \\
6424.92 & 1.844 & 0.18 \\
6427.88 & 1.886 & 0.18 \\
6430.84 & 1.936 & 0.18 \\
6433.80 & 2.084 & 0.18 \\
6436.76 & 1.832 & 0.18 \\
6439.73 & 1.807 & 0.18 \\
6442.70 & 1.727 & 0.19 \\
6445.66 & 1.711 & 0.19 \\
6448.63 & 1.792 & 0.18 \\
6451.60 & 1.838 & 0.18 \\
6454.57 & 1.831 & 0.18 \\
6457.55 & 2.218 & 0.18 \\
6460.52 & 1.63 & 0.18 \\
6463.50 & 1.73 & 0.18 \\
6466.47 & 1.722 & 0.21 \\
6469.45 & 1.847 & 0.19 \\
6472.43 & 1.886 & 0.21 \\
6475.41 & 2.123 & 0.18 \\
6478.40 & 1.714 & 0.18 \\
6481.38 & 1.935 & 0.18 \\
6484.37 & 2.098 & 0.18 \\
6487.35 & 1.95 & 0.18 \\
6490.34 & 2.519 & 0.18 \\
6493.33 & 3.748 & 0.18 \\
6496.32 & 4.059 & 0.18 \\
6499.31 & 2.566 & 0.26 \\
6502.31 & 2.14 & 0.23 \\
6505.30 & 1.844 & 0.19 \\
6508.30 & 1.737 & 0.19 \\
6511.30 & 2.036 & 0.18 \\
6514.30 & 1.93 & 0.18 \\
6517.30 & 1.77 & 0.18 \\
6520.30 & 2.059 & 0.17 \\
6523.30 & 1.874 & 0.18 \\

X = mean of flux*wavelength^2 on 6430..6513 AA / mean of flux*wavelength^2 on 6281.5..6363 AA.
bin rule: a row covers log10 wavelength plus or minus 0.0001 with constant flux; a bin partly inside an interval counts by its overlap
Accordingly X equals 1.2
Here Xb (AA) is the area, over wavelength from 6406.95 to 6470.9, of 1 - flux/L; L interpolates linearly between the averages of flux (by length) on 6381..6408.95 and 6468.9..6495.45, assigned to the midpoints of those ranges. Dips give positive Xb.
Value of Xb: 4.6 AA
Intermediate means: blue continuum 1.76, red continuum 2.26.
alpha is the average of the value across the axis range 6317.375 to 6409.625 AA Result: 1.96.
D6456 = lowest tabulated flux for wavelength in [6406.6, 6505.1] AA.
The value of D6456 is 1.51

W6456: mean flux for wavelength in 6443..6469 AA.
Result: 1.81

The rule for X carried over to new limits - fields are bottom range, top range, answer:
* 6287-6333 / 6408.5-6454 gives 1.05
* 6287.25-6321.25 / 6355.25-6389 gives 1.23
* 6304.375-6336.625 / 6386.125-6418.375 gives 0.99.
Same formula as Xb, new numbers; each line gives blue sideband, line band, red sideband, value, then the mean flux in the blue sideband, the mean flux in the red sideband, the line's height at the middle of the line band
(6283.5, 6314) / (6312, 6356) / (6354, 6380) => 4.42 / 1.82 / 2.29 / 2.06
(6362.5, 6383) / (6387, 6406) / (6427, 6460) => 2.52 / 2.27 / 1.87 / 2.14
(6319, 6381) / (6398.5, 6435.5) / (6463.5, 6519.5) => 4.48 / 2.05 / 2.19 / 2.12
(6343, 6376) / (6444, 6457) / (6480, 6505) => 3.43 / 2.22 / 2.59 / 2.48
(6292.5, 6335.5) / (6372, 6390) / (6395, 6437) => 1.51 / 1.84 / 1.86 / 1.85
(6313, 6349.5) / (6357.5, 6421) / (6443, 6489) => -4.70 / 1.87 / 1.87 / 1.87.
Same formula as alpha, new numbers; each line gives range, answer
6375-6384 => 1.62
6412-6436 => 1.96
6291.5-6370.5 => 1.98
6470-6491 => 2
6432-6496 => 2.03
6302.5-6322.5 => 1.78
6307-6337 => 1.91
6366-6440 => 1.91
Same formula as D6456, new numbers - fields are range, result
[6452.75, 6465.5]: 1.63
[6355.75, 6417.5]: 1.483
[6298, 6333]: 1.157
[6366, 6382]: 1.533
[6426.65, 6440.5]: 1.807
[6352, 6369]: 1.828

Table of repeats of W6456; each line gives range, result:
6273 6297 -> 1.91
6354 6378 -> 2.35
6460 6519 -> 2.16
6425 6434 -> 1.93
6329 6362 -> 1.91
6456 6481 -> 1.86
